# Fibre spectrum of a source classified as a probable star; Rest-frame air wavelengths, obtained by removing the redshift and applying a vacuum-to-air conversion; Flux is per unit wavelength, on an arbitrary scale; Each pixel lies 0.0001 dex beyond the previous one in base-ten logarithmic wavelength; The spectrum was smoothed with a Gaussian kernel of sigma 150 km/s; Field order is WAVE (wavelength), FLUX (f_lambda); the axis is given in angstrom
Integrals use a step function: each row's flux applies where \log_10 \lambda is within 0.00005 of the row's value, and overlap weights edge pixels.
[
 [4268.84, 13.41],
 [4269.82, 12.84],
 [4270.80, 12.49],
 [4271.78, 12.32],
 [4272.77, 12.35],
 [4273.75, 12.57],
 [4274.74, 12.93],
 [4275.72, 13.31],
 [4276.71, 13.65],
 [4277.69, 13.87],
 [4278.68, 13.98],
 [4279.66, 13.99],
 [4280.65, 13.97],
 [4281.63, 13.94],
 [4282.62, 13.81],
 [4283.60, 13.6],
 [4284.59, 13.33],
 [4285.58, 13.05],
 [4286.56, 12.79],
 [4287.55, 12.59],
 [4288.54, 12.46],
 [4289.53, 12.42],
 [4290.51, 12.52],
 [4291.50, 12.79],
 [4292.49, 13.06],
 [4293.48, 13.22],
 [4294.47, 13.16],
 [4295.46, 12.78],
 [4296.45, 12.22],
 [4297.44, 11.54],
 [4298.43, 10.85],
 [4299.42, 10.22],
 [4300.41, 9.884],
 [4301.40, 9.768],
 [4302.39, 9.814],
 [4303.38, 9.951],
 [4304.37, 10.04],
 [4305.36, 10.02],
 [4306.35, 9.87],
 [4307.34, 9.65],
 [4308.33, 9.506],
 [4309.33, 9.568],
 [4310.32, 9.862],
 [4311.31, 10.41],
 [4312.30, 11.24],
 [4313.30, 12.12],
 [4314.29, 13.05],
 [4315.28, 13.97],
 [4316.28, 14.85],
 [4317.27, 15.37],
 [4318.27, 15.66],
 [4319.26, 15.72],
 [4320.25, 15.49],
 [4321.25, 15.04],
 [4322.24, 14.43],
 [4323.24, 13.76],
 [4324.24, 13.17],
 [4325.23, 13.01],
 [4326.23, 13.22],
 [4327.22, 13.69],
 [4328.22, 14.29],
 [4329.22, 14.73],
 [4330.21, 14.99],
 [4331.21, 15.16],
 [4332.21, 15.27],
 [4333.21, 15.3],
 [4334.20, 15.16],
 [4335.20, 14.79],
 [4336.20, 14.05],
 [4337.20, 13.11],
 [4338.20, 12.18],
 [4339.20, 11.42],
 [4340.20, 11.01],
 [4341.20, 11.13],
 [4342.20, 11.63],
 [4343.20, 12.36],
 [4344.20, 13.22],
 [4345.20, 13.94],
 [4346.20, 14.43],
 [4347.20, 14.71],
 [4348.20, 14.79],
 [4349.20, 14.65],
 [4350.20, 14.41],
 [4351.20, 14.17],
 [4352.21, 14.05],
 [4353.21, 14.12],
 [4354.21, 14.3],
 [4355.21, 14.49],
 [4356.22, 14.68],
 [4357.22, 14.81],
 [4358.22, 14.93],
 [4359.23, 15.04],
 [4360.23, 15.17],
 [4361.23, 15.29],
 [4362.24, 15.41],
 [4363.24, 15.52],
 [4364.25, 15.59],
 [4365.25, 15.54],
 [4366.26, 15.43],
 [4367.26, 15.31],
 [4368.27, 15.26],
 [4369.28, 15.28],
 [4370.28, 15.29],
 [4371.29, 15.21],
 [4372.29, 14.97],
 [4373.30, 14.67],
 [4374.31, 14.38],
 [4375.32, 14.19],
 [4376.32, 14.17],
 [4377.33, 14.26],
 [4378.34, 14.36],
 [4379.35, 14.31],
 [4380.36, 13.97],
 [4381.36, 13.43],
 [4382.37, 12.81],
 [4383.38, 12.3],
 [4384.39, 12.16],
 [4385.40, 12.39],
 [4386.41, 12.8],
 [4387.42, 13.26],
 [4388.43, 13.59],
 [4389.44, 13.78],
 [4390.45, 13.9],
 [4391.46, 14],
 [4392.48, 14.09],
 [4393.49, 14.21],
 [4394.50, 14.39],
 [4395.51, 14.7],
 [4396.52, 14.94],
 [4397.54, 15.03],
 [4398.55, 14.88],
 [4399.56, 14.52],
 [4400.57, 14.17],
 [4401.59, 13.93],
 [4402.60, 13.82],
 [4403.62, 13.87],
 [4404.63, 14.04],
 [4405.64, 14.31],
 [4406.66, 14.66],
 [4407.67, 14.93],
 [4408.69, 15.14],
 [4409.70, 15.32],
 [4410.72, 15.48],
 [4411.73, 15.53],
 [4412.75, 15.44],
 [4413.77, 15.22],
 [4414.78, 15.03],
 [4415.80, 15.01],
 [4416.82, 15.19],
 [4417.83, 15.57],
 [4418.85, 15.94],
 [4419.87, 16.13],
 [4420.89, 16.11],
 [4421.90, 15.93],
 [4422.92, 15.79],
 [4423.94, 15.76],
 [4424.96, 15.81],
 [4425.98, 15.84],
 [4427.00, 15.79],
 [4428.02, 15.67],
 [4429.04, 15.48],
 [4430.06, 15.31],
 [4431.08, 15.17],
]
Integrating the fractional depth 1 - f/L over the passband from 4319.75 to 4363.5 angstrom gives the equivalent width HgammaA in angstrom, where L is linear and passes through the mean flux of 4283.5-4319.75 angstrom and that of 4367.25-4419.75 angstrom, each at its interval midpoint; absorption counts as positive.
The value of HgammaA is -3.61 angstrom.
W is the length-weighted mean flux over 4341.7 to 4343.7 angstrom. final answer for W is 12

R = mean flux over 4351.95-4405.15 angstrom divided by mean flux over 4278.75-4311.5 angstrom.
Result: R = 1.22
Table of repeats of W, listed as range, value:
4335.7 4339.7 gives 12.7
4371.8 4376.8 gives 14.5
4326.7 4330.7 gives 14.4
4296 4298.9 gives 11.5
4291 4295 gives 13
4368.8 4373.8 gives 15.1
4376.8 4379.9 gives 14.3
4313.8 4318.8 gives 14.6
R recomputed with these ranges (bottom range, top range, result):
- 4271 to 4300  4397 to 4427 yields 1.18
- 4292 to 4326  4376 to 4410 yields 1.15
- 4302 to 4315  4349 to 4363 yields 1.40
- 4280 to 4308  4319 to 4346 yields 1.15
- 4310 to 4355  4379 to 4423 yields 1.05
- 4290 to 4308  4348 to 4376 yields 1.33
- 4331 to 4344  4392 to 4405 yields 1.09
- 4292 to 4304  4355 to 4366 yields 1.33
